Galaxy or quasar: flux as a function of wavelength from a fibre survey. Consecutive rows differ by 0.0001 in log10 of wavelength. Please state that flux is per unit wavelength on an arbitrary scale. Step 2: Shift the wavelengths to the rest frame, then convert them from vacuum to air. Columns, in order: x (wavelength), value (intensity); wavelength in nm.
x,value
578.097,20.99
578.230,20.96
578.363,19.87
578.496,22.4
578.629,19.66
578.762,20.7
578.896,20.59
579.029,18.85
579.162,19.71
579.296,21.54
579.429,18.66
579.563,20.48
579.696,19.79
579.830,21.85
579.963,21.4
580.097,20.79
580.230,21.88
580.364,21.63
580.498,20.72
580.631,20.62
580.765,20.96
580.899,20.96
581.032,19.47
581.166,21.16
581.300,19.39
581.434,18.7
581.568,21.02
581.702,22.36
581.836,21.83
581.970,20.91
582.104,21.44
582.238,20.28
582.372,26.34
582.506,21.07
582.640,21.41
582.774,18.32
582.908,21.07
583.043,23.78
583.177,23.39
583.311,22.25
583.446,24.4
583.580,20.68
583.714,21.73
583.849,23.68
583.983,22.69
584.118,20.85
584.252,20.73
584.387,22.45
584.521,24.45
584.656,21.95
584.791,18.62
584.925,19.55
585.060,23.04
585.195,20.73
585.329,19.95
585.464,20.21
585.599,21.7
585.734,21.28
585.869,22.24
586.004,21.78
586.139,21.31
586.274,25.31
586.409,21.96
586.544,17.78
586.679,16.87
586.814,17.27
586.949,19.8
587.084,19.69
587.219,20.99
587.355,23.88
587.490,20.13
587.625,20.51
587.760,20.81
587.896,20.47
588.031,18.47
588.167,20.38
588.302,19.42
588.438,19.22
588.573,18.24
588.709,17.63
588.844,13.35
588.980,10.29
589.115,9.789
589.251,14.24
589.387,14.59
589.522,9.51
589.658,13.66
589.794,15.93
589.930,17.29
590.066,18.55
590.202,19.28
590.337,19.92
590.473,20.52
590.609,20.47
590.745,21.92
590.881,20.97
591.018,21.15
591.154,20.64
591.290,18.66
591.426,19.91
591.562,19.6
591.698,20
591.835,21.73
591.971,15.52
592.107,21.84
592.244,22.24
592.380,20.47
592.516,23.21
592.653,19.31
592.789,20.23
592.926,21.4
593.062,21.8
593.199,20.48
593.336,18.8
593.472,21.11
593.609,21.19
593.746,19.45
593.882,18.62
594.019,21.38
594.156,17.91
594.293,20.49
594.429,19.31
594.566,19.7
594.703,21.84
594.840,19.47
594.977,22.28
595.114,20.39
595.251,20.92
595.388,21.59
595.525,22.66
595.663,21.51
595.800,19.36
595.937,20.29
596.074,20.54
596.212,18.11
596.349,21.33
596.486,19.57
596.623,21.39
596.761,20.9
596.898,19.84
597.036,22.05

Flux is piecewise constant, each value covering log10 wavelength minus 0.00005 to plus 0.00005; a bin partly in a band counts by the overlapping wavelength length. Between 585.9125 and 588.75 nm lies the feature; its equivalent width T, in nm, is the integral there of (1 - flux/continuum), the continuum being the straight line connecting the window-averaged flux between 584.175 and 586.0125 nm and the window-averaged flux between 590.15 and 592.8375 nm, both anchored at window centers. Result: 0.12 nm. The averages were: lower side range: 21.3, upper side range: 20.4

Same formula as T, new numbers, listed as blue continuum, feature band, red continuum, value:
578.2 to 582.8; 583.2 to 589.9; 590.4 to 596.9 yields 0.37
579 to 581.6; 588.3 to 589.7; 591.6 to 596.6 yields 0.42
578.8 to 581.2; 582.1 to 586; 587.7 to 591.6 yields -0.47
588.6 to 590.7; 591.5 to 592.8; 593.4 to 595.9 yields -0.16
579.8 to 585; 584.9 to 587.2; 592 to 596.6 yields 0.06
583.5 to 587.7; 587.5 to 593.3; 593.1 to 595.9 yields 0.58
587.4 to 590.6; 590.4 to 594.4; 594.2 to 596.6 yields -0.30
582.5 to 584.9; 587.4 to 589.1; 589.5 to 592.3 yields 0.18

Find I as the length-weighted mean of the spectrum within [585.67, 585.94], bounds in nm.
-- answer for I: 21.8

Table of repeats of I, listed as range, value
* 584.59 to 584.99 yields 20.1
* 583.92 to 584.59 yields 22.2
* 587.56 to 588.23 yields 20.1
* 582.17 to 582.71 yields 22.3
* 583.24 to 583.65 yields 22.5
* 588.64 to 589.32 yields 13.1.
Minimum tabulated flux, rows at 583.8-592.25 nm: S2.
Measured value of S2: 9.51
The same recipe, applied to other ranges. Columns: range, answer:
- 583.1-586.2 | 18.62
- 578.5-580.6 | 18.66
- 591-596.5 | 15.52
